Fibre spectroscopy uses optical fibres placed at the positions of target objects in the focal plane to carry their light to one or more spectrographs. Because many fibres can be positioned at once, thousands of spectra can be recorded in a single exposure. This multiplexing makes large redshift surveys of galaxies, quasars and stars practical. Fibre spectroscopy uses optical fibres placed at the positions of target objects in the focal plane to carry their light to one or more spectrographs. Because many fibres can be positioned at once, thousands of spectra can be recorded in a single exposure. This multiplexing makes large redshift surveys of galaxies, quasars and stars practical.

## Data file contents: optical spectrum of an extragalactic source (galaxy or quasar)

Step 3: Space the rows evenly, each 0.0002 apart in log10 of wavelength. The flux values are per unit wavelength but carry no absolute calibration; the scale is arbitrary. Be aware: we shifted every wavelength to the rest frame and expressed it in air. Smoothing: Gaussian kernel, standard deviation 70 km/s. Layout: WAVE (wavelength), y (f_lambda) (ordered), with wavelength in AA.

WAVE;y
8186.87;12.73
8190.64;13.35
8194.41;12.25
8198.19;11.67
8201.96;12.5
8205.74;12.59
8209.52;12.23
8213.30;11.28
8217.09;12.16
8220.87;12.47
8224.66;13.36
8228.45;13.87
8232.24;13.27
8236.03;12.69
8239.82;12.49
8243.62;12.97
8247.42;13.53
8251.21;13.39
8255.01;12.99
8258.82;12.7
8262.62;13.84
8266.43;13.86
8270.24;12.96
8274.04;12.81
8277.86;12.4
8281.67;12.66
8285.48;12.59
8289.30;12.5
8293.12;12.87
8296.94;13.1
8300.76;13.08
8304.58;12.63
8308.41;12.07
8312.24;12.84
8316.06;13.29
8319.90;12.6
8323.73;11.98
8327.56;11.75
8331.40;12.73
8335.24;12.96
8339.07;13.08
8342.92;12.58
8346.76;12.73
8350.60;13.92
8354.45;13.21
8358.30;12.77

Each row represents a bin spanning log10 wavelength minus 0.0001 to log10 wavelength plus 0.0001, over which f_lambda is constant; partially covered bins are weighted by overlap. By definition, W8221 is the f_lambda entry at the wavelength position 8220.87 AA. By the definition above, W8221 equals 12.47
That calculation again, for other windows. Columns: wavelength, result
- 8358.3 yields 12.77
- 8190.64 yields 13.35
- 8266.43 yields 13.86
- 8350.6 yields 13.92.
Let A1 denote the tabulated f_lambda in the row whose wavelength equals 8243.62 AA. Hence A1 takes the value 12.97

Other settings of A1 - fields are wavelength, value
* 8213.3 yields 11.28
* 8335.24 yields 12.96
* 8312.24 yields 12.84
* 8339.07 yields 13.08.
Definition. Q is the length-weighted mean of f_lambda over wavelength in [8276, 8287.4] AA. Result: 12.6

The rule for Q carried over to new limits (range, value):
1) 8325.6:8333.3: 12.2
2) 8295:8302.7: 13.1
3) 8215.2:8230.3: 13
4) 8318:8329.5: 12.1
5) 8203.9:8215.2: 12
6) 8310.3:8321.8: 12.9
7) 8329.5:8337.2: 12.9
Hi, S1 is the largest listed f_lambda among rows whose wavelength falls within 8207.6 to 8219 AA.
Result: 12.23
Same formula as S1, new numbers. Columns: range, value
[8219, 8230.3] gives 13.87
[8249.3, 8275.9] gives 13.86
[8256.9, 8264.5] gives 13.84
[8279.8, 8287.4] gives 12.66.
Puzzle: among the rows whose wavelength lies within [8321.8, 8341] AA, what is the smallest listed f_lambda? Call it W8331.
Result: 11.75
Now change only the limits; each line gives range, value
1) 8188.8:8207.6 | 11.67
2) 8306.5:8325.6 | 11.98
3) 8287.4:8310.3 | 12.07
